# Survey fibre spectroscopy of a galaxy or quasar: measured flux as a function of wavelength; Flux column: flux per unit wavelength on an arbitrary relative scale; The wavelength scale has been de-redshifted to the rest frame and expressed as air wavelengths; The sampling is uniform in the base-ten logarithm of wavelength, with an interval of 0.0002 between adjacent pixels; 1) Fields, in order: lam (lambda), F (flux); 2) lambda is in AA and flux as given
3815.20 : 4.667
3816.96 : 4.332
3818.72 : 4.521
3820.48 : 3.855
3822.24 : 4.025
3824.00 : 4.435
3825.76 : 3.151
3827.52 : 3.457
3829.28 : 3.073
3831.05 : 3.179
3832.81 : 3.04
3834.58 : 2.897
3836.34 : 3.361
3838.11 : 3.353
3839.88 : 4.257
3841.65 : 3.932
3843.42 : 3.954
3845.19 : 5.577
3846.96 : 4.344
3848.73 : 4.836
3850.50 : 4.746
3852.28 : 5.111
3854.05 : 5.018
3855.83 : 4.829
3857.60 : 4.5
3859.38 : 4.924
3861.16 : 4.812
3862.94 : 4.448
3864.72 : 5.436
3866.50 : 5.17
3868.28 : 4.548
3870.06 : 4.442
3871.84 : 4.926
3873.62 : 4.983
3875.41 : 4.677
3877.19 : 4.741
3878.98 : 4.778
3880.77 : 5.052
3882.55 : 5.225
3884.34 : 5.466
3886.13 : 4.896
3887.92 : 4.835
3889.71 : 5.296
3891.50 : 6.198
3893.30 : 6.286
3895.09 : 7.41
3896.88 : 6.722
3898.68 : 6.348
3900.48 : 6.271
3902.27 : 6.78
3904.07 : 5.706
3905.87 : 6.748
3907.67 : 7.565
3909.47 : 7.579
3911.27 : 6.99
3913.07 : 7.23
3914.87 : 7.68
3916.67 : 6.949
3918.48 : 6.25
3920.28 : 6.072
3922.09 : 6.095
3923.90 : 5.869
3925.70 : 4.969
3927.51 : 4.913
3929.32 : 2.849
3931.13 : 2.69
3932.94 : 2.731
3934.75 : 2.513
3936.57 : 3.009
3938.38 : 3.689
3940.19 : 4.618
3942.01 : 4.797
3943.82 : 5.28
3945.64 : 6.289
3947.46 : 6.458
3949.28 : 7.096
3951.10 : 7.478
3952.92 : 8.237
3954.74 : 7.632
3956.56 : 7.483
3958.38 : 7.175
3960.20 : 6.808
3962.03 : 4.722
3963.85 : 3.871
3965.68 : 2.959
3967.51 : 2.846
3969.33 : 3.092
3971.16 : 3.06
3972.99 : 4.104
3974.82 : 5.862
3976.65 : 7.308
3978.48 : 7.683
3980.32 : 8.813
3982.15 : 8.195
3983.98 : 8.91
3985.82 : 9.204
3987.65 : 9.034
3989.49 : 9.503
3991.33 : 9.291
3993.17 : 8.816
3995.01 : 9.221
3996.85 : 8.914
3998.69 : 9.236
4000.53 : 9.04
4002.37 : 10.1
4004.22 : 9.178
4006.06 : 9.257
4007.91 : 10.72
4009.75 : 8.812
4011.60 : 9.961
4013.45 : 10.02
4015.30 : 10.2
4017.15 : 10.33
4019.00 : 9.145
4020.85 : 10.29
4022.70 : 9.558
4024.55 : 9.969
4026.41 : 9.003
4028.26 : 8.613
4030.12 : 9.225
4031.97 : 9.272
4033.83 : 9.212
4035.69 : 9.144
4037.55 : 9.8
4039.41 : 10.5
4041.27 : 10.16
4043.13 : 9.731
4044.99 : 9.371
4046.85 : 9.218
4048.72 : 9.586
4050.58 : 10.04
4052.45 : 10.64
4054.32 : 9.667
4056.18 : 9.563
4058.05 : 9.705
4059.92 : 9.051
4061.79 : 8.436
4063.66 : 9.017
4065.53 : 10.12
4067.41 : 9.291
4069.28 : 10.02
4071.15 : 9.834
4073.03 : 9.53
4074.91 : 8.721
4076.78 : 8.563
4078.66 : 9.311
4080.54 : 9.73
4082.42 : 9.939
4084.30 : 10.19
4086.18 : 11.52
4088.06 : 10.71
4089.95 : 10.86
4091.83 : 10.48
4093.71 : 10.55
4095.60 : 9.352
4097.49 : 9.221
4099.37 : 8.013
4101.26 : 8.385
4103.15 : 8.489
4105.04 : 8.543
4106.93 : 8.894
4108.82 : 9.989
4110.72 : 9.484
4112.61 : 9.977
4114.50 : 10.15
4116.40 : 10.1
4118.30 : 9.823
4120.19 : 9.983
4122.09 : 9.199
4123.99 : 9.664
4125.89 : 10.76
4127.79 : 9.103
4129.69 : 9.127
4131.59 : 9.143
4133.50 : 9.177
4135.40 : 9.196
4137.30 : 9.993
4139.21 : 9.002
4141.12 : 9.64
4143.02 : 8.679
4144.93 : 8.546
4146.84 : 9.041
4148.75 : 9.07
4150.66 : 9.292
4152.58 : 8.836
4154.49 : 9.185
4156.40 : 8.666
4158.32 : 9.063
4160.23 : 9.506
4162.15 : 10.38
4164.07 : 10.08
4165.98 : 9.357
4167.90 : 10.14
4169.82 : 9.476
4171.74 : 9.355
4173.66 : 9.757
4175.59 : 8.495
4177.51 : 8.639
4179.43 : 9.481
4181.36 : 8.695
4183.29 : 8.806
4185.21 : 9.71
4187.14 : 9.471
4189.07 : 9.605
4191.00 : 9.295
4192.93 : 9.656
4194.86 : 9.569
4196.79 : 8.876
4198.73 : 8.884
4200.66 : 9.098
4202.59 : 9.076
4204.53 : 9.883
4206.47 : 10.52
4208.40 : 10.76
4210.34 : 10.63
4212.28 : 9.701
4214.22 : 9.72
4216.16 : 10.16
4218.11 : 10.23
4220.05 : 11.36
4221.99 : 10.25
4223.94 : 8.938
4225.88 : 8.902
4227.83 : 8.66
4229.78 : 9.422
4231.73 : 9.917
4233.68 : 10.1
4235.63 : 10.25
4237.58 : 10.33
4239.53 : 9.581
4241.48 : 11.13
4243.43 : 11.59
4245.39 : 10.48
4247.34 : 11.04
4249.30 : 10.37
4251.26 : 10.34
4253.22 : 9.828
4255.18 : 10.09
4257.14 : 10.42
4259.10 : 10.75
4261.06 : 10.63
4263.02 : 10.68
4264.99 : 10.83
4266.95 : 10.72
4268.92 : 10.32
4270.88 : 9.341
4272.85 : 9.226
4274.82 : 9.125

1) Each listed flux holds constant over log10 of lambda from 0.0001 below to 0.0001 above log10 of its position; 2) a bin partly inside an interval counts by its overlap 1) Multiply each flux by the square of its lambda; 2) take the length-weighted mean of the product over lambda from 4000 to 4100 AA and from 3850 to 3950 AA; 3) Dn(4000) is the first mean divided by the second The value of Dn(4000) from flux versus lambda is 1.94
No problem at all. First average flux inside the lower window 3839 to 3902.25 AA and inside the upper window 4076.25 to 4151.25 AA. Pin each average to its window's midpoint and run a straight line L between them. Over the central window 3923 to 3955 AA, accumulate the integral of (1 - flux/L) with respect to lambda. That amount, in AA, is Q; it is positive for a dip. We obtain 7.0 AA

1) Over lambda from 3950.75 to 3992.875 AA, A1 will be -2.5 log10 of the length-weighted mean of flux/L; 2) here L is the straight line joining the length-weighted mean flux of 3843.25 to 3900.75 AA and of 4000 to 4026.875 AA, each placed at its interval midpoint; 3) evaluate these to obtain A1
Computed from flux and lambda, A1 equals 0.25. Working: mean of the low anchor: 5.18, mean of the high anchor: 9.73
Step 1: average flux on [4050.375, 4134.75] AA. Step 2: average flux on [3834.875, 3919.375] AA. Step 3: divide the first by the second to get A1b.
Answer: 1.77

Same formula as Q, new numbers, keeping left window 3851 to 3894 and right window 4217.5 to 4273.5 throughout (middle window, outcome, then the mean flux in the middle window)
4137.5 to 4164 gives -0.94 AA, 9.2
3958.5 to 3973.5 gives 5.24 AA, 4.1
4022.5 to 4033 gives -3.04 AA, 9.25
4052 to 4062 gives -2.58 AA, 9.53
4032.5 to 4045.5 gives -4.20 AA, 9.7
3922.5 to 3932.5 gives 2.59 AA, 4.28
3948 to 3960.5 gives -2.57 AA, 7.42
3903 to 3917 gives -3.83 AA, 7.06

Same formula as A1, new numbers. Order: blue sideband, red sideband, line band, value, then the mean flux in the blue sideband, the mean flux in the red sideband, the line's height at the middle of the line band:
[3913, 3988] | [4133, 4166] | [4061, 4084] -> -0.19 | 5.74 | 9.26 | 7.9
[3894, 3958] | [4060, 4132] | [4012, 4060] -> -0.17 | 5.92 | 9.58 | 8.29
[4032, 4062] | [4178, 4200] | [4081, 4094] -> -0.11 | 9.63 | 9.26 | 9.53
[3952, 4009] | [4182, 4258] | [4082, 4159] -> -0.07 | 7.44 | 9.91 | 8.88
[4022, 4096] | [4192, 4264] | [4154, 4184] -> 0.07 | 9.68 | 10.1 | 9.92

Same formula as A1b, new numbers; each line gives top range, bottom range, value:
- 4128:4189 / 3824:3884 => 2.10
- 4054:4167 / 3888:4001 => 1.50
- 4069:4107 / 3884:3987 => 1.63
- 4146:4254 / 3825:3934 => 1.90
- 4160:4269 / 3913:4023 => 1.42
